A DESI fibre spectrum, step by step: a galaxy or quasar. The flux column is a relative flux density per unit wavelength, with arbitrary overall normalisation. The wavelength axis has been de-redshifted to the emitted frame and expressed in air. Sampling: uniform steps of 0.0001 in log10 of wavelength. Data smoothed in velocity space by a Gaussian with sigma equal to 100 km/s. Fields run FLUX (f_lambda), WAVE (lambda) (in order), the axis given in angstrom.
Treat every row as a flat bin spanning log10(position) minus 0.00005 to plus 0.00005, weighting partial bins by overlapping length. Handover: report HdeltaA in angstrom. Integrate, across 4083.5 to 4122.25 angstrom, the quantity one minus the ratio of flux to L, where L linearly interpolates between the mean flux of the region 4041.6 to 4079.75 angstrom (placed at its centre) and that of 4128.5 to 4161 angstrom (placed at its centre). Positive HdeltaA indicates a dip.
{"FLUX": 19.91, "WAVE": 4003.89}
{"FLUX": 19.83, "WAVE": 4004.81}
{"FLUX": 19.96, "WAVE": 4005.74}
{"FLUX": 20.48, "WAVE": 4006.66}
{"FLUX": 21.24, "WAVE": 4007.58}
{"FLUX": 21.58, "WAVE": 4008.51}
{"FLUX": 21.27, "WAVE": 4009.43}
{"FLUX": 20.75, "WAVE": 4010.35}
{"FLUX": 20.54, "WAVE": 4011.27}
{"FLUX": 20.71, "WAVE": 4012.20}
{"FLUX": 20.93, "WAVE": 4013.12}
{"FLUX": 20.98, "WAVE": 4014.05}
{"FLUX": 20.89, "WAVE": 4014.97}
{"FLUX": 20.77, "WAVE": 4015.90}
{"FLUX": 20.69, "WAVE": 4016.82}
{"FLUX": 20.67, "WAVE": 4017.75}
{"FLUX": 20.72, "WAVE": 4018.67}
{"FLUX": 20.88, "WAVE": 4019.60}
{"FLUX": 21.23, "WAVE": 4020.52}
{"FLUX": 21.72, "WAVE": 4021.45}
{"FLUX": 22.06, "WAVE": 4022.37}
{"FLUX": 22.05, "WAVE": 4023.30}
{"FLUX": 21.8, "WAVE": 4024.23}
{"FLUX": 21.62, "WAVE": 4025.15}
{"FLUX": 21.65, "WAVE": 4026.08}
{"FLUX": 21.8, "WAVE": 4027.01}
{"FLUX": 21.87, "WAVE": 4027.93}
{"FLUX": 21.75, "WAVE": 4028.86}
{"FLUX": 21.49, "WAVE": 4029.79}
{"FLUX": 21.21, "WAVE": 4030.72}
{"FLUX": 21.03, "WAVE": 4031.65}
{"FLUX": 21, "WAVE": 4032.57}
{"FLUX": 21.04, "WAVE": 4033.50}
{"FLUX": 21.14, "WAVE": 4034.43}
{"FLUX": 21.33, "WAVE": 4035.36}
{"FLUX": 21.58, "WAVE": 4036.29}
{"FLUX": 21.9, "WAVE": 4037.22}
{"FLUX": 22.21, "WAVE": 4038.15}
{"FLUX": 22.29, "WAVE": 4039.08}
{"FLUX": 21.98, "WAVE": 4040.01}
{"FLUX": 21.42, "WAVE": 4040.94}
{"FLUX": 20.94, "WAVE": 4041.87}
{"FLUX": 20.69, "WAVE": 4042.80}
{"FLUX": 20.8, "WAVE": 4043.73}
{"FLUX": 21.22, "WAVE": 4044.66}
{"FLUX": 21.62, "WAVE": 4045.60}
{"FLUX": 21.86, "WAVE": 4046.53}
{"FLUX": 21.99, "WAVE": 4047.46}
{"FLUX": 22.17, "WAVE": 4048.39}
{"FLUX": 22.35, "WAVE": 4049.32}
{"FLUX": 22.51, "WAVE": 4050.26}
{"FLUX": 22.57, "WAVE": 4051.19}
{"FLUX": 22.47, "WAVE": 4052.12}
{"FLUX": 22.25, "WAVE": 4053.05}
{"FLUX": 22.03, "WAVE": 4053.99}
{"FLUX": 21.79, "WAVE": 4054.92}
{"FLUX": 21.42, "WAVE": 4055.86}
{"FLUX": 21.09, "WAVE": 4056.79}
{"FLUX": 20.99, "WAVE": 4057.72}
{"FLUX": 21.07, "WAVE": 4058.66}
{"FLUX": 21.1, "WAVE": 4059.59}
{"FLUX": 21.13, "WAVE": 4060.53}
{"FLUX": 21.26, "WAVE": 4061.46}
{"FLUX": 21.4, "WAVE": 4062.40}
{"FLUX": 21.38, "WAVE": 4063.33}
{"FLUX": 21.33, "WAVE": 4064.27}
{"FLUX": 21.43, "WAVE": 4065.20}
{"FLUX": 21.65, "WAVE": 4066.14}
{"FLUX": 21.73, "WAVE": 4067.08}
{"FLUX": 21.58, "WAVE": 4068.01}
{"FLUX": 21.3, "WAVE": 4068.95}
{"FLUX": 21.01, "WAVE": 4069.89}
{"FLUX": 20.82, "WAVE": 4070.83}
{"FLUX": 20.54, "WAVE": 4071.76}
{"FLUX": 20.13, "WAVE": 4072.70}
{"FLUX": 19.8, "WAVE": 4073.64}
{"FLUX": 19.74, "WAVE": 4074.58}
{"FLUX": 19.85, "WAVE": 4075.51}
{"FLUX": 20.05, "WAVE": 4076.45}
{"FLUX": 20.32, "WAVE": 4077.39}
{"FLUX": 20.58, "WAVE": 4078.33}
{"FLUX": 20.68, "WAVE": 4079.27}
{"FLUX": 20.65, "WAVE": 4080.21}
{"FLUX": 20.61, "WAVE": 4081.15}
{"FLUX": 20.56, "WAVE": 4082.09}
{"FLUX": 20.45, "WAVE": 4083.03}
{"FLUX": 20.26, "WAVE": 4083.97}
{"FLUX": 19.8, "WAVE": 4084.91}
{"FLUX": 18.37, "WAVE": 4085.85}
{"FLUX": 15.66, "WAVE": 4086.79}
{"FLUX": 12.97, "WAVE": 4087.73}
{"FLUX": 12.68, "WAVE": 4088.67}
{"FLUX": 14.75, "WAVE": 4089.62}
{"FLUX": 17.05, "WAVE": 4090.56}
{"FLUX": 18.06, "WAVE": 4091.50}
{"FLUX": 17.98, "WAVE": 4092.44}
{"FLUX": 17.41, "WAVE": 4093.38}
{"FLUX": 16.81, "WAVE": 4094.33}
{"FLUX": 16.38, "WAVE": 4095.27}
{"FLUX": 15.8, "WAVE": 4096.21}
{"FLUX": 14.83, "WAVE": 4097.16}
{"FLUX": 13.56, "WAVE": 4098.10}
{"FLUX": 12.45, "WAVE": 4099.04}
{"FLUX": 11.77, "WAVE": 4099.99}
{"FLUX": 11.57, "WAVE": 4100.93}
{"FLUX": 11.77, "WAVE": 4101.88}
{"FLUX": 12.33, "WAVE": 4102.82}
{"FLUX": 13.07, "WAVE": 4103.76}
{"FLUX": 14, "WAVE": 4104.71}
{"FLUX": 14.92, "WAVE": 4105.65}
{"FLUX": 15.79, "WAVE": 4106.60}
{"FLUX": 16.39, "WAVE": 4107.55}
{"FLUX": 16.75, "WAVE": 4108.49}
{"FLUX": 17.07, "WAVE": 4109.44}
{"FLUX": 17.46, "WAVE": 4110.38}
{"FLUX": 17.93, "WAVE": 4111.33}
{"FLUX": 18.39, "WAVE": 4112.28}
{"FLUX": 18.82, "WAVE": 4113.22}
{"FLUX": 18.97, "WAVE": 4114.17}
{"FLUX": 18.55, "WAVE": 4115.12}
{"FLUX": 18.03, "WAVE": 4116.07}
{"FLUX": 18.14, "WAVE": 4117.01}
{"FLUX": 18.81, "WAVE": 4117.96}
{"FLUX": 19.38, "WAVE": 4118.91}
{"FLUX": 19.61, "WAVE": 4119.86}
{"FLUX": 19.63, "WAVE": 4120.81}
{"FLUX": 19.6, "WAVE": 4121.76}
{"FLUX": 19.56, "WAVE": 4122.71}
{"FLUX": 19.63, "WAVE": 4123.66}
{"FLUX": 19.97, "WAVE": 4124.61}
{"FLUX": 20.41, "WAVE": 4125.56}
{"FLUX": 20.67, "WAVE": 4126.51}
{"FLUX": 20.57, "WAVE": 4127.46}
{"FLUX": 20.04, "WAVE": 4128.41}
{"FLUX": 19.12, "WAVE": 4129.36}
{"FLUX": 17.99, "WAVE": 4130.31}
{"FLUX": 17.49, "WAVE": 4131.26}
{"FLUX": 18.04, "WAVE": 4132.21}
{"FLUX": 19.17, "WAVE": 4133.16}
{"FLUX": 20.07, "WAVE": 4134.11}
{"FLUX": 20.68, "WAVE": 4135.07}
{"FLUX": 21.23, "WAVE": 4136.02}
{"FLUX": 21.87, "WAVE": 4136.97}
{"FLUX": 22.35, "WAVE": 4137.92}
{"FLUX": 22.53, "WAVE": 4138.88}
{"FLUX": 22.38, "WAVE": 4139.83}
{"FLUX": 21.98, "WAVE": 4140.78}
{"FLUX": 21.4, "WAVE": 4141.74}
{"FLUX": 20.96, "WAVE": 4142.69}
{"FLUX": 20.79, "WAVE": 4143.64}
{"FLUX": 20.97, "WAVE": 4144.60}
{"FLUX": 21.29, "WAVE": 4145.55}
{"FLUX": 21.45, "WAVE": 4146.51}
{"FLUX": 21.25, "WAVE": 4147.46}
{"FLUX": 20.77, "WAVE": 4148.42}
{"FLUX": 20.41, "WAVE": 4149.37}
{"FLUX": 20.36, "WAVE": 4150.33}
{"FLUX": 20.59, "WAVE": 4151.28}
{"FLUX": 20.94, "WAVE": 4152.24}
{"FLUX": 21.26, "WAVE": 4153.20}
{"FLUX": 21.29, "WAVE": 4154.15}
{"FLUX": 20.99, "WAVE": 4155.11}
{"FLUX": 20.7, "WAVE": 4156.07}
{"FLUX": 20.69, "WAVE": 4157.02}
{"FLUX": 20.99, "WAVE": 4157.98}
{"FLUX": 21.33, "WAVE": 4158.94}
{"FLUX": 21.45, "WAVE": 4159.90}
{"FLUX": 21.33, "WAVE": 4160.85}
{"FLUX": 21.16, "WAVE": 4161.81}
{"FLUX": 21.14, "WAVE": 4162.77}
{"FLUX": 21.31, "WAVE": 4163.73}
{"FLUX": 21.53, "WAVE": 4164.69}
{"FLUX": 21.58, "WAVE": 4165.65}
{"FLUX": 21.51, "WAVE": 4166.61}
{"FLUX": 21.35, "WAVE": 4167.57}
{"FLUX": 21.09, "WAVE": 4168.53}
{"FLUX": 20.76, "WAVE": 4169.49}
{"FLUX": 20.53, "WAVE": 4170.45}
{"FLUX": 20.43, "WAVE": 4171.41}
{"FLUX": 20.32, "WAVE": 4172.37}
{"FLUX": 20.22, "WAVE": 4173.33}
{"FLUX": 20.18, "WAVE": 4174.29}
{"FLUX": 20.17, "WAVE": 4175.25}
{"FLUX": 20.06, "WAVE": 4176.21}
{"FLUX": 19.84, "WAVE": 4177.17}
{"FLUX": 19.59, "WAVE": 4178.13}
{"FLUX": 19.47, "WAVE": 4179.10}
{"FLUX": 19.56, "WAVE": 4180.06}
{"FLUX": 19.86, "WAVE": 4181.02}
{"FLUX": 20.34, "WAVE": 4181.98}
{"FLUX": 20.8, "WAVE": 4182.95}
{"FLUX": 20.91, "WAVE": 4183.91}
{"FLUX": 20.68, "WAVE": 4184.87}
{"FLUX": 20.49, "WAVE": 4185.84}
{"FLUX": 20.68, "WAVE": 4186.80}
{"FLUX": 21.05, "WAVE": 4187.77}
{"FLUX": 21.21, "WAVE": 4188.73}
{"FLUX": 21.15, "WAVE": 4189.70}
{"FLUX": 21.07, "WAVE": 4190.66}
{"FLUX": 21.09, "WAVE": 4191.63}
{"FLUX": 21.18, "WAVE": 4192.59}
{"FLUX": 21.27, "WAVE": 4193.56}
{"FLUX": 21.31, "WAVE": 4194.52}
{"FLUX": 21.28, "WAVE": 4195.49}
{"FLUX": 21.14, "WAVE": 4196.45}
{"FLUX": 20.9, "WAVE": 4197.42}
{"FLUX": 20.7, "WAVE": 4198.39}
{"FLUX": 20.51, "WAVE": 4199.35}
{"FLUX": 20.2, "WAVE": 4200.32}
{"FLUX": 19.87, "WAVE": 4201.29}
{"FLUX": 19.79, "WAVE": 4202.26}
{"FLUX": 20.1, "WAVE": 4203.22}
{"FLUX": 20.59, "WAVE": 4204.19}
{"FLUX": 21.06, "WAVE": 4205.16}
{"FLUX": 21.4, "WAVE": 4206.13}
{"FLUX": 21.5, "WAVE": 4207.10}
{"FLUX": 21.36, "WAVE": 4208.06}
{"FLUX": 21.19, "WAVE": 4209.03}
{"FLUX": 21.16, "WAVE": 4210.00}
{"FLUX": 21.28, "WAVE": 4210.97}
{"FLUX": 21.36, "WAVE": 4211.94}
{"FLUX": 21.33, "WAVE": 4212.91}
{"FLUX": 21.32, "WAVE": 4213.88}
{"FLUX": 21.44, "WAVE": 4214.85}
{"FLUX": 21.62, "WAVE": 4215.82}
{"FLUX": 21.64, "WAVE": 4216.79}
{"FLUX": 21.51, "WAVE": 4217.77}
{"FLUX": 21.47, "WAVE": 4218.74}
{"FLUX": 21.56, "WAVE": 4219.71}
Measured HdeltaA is 8.4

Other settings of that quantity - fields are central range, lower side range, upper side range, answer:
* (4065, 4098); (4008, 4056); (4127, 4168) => 3.70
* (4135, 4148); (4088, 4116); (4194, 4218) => -2.83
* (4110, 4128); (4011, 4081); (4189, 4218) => 1.69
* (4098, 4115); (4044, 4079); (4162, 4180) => 4.63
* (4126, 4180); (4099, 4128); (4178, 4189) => -4.85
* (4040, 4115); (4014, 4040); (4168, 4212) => 7.99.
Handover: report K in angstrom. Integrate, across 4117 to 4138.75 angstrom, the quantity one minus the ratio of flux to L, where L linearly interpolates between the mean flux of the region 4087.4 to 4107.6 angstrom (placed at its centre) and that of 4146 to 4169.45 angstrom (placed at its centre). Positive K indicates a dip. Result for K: -2.4 angstrom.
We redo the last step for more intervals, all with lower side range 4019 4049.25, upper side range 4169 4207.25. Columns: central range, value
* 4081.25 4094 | 2.25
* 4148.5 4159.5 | -0.04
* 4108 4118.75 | 1.50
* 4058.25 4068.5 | 0.00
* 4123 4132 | 0.63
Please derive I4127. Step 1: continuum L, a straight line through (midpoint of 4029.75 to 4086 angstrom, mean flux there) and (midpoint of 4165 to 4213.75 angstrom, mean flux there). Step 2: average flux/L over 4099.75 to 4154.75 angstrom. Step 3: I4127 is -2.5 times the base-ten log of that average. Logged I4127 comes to 0.11 mag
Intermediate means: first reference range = 21.2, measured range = 19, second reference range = 20.7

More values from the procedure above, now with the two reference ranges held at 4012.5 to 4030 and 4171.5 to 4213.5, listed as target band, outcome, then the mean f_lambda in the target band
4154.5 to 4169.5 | -0.020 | 21.2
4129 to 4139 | 0.050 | 20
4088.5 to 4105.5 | 0.397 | 14.6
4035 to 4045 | -0.012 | 21.5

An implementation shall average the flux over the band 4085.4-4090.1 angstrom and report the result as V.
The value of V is 14.9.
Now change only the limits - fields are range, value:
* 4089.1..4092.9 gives 16.9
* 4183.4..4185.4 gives 20.8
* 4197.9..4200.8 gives 20.5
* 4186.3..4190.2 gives 21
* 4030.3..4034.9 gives 21.1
